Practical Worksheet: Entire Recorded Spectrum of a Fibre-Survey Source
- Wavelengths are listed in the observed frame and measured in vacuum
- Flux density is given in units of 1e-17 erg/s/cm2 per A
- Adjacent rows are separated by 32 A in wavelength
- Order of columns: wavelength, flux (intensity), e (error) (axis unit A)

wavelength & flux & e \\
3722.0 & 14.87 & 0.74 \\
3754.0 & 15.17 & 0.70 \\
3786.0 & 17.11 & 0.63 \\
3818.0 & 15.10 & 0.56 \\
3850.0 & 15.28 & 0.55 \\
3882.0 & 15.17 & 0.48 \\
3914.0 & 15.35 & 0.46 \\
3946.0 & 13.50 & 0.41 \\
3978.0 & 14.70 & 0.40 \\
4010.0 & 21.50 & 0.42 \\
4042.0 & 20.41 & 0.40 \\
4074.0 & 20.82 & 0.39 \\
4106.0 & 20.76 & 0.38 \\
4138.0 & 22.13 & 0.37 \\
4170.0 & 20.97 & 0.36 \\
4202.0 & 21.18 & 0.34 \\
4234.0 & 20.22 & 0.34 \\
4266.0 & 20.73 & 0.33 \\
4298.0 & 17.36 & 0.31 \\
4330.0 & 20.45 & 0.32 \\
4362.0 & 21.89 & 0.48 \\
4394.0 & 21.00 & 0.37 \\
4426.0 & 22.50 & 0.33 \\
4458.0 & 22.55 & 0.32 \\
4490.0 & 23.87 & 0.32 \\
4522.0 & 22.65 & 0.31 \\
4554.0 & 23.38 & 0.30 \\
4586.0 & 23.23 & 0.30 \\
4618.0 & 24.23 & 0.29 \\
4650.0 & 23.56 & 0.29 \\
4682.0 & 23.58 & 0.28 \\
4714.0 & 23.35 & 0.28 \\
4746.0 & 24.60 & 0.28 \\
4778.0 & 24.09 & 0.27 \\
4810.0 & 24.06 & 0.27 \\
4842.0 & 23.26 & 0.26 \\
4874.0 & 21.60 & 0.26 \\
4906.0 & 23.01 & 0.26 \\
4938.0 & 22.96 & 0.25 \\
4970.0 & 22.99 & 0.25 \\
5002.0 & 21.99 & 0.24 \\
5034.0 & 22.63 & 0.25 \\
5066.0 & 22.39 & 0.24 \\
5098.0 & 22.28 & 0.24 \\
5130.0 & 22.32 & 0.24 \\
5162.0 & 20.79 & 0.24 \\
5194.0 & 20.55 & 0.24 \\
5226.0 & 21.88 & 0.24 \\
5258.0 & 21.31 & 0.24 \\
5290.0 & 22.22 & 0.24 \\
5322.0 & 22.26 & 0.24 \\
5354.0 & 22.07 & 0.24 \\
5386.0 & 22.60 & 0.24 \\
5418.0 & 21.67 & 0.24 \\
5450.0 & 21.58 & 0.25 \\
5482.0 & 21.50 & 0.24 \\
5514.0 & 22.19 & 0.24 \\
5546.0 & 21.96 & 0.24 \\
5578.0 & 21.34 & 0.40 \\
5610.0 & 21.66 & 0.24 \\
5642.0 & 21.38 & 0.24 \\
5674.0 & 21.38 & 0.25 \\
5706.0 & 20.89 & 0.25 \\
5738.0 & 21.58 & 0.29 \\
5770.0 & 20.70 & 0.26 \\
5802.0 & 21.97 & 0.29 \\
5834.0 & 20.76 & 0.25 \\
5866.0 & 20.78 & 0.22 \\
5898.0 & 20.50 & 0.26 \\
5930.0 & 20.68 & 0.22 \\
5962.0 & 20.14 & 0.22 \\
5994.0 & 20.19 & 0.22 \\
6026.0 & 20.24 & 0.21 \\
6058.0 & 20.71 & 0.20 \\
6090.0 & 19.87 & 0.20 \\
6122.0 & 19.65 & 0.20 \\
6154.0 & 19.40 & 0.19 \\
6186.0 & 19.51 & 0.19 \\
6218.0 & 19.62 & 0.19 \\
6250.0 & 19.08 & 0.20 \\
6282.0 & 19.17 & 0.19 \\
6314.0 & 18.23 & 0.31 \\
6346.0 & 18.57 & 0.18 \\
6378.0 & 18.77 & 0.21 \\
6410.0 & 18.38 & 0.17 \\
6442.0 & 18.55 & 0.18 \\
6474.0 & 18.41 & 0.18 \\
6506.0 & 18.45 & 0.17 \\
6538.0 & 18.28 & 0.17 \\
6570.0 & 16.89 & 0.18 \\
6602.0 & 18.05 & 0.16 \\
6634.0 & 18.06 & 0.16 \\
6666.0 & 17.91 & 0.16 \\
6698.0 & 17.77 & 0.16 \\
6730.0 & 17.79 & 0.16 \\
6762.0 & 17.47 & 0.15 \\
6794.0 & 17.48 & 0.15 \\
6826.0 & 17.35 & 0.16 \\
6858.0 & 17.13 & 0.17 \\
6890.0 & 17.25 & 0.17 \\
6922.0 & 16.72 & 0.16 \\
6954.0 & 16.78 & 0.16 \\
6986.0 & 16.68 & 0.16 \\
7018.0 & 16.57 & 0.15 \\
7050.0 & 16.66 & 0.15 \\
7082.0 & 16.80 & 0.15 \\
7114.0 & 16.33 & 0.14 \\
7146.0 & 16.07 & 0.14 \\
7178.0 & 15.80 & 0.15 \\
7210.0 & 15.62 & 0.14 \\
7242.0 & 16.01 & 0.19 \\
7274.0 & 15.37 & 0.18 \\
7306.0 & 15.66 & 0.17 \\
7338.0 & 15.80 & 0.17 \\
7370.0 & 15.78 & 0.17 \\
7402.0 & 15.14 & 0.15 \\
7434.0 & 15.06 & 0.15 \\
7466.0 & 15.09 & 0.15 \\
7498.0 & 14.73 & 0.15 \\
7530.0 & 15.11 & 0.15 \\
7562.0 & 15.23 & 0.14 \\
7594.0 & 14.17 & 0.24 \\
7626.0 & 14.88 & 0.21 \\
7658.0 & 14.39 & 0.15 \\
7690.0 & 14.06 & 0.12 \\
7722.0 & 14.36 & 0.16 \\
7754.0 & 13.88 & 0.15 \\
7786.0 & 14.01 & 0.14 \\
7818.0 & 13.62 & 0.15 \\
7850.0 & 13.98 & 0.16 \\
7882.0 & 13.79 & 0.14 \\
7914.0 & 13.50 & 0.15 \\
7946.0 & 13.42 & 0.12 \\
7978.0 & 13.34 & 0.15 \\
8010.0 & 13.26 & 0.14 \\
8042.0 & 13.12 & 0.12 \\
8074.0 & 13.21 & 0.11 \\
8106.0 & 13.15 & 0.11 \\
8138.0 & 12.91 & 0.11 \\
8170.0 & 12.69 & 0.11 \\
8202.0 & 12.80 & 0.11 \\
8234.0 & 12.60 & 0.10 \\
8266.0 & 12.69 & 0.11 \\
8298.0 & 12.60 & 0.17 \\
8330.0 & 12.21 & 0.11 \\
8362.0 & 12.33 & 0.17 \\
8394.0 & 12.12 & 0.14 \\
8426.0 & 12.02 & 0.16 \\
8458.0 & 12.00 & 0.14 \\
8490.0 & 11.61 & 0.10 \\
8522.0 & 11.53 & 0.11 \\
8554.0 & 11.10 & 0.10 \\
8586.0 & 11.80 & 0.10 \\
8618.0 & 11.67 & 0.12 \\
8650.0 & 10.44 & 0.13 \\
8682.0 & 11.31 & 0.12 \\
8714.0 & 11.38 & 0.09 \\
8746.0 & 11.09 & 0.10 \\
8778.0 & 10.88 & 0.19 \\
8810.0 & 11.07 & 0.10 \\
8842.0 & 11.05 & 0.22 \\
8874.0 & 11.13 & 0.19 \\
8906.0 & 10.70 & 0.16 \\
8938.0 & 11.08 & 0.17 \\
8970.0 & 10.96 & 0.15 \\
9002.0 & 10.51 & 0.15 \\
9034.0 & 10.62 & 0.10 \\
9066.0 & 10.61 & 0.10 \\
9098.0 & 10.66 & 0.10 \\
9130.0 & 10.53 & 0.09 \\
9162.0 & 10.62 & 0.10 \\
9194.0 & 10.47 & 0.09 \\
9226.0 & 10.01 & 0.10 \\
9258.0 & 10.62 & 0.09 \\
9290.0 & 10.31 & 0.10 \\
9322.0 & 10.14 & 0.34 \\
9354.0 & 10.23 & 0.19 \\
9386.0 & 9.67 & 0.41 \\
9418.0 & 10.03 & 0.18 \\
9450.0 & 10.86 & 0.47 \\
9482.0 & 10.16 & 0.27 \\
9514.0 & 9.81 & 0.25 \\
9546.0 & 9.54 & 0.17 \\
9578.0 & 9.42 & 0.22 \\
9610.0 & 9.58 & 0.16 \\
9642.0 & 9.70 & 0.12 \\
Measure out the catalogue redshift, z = 0.000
